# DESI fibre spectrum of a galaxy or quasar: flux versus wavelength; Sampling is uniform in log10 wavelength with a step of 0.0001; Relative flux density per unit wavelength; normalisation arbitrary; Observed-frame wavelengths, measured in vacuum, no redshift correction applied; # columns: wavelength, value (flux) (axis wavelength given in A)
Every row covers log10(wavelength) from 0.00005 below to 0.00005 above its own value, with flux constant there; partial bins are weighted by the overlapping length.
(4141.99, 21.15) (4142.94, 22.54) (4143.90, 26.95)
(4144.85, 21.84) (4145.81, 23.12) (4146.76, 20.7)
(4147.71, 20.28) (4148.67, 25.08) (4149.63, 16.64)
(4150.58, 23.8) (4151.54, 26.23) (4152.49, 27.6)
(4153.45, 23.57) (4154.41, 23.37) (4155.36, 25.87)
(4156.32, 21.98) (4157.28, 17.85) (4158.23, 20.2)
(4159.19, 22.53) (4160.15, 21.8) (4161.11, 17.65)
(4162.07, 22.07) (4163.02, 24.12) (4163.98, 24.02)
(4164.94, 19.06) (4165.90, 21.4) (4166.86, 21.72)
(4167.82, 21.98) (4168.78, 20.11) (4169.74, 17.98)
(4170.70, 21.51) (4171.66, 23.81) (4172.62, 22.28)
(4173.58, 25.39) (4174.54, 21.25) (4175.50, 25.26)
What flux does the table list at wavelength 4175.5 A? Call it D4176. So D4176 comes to 25.26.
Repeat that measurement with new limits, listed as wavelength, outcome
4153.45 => 23.57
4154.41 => 23.37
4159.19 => 22.53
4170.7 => 21.51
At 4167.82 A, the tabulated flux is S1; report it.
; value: 21.98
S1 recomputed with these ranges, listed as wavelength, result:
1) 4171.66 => 23.81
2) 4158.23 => 20.2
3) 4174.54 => 21.25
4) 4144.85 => 21.84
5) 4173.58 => 25.39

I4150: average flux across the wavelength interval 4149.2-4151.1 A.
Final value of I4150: 20.4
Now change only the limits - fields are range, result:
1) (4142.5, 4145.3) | 23.8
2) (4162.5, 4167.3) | 22.1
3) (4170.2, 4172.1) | 22.6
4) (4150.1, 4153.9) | 25.3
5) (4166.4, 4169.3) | 21.2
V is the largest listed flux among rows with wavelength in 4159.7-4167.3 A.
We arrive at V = 24.12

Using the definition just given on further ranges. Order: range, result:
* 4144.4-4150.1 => 25.08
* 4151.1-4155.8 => 27.6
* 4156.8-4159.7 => 22.53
